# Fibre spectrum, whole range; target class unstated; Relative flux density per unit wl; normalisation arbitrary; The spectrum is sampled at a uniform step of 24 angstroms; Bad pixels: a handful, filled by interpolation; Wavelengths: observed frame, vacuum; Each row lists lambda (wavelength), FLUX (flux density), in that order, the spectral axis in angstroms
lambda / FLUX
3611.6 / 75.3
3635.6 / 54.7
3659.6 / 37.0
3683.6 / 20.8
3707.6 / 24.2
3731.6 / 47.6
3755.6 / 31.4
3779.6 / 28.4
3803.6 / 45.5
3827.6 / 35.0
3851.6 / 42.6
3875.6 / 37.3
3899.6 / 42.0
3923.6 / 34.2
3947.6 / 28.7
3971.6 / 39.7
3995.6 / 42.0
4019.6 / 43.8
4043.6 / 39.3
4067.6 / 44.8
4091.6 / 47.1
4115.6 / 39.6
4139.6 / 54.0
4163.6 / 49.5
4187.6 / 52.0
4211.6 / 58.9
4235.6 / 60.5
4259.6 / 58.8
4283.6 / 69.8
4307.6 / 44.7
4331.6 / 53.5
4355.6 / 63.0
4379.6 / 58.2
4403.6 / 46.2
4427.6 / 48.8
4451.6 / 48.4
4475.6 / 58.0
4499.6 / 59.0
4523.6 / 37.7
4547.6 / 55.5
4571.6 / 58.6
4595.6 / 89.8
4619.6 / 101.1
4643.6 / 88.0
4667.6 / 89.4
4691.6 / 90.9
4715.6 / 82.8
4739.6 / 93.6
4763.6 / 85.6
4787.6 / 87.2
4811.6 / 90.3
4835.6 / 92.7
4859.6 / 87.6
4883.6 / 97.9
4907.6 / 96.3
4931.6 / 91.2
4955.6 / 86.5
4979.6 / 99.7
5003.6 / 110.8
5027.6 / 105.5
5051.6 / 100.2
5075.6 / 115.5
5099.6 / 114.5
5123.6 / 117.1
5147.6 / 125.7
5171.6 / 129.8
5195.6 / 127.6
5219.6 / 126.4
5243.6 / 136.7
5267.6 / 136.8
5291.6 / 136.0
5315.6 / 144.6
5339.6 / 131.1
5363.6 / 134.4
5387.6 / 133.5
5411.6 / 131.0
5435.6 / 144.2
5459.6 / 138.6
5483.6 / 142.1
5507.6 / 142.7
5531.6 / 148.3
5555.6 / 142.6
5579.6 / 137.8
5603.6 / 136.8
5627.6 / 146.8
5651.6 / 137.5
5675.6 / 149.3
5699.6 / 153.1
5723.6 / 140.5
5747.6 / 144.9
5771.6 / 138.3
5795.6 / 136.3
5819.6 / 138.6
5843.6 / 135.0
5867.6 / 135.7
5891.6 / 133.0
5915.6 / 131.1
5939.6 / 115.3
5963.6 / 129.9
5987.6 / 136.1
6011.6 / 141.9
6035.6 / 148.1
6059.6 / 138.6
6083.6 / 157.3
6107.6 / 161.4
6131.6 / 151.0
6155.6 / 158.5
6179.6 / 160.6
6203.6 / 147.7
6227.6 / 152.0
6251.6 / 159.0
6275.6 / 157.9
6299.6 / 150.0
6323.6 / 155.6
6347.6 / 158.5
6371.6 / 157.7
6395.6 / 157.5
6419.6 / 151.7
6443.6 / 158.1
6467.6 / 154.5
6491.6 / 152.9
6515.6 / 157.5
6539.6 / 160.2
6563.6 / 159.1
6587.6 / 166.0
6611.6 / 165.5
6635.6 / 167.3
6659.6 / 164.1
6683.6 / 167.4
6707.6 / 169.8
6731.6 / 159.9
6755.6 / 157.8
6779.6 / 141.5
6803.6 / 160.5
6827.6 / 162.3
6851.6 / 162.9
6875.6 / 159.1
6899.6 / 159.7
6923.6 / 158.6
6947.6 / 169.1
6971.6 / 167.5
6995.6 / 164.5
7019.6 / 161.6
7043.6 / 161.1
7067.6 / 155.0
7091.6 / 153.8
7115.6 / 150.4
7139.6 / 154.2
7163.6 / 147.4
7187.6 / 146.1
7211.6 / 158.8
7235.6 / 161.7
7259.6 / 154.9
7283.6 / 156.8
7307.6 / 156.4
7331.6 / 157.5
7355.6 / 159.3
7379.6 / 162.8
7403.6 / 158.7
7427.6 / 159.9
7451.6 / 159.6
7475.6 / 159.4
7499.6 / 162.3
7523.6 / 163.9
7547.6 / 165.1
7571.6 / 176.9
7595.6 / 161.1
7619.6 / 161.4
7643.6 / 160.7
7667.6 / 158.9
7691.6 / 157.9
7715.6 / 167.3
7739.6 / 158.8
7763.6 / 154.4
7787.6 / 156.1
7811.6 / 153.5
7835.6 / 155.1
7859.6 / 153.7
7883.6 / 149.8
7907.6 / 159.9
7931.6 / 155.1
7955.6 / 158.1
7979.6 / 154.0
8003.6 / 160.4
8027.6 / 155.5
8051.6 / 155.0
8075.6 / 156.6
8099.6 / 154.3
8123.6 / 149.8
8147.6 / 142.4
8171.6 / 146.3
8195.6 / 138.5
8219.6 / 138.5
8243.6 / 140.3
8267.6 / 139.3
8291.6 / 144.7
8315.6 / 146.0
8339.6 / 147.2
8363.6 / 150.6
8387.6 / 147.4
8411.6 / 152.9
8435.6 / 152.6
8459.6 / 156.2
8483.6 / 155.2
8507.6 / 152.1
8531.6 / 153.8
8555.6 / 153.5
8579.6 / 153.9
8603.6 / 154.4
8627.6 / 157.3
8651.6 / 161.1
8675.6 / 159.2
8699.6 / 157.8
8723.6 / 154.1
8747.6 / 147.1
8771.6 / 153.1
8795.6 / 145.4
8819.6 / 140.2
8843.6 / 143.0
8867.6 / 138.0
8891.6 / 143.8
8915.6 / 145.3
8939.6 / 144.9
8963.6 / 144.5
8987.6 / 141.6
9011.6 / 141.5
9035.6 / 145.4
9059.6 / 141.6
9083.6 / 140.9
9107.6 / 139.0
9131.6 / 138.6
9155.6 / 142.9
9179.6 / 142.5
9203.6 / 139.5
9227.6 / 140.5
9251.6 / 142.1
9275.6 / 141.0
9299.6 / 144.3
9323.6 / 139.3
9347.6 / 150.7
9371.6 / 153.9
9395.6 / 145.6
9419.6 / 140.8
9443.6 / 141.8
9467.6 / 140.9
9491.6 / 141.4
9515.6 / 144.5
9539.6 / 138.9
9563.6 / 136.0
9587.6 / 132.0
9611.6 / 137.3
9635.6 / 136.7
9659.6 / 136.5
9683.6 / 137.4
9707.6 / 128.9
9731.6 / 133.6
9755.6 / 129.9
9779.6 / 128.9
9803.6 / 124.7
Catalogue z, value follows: 0.149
